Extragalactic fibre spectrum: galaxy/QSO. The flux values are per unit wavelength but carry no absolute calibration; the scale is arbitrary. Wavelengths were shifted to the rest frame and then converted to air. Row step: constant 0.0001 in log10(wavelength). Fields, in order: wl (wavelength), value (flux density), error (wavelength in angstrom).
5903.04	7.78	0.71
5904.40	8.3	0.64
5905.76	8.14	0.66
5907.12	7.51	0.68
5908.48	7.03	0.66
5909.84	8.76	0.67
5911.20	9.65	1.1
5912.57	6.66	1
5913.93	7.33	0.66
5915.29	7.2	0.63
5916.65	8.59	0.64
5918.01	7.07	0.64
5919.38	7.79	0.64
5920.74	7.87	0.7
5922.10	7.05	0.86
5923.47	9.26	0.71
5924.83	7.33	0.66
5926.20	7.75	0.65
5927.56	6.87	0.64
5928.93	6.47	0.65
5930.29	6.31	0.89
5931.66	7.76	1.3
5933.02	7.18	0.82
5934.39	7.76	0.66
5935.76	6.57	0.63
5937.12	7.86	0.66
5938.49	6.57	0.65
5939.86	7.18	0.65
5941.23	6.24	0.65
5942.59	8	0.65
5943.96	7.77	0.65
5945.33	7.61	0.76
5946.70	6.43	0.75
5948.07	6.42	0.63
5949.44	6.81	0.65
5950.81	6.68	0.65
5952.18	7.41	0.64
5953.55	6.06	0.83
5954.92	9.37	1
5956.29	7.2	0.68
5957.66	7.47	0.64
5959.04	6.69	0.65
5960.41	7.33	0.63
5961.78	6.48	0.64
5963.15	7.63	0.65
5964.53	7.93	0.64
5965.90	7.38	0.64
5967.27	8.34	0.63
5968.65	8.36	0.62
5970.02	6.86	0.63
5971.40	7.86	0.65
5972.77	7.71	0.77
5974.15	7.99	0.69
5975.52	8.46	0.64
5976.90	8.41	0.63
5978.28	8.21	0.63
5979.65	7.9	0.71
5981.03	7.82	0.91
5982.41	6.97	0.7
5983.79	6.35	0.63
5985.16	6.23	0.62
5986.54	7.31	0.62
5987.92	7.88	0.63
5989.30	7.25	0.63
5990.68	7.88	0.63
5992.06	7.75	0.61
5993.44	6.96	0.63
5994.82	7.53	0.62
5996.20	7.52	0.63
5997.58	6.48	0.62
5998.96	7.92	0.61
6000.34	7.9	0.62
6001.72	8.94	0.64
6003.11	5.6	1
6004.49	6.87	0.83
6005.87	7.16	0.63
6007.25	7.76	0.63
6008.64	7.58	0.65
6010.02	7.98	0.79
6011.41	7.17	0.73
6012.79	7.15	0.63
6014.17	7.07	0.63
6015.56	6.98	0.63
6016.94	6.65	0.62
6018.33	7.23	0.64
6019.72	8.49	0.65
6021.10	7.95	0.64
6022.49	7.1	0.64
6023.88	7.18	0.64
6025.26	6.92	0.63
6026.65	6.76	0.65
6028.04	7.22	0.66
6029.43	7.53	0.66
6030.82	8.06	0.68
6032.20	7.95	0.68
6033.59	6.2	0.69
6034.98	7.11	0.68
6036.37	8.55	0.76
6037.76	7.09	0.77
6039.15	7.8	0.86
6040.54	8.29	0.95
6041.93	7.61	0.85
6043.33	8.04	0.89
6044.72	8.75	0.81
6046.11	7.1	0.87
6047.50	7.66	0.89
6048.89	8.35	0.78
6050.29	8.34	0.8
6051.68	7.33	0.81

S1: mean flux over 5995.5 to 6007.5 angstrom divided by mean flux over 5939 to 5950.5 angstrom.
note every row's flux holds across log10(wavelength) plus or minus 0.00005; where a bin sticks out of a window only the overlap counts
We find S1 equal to 1.0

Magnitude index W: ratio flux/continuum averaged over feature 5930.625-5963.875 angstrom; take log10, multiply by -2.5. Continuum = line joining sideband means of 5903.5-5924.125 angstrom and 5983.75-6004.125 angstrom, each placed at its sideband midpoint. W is 0.069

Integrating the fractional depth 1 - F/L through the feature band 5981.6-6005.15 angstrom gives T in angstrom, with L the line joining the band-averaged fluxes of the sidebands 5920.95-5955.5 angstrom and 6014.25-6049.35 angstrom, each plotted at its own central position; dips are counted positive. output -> 0.5 angstrom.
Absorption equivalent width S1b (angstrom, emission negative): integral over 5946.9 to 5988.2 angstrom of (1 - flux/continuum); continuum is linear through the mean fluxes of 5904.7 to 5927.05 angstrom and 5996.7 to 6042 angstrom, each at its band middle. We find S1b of 0.9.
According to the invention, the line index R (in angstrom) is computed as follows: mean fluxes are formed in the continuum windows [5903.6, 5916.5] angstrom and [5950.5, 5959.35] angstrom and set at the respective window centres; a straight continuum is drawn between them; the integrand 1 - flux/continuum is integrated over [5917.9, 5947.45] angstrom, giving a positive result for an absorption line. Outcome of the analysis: 1.11 angstrom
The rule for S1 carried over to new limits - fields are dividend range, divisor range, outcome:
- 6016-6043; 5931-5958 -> 1.03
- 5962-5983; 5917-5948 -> 1.07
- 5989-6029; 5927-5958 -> 1.03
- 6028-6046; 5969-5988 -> 1.02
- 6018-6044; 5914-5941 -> 1.02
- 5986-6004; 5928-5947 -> 1.04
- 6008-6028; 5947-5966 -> 1.02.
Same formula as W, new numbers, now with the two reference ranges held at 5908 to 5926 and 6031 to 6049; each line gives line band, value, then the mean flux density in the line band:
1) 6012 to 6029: 0.07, 7.23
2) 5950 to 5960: 0.08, 7.26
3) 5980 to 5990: 0.09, 7.14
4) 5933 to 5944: 0.09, 7.21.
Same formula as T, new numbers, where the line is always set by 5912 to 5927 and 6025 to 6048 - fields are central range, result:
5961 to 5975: -0.1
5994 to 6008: 0.4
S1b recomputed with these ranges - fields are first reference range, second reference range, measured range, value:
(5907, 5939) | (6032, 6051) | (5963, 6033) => 1.7 angstrom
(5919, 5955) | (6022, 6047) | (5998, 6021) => 0.1 angstrom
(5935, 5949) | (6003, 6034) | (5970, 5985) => -1.1 angstrom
